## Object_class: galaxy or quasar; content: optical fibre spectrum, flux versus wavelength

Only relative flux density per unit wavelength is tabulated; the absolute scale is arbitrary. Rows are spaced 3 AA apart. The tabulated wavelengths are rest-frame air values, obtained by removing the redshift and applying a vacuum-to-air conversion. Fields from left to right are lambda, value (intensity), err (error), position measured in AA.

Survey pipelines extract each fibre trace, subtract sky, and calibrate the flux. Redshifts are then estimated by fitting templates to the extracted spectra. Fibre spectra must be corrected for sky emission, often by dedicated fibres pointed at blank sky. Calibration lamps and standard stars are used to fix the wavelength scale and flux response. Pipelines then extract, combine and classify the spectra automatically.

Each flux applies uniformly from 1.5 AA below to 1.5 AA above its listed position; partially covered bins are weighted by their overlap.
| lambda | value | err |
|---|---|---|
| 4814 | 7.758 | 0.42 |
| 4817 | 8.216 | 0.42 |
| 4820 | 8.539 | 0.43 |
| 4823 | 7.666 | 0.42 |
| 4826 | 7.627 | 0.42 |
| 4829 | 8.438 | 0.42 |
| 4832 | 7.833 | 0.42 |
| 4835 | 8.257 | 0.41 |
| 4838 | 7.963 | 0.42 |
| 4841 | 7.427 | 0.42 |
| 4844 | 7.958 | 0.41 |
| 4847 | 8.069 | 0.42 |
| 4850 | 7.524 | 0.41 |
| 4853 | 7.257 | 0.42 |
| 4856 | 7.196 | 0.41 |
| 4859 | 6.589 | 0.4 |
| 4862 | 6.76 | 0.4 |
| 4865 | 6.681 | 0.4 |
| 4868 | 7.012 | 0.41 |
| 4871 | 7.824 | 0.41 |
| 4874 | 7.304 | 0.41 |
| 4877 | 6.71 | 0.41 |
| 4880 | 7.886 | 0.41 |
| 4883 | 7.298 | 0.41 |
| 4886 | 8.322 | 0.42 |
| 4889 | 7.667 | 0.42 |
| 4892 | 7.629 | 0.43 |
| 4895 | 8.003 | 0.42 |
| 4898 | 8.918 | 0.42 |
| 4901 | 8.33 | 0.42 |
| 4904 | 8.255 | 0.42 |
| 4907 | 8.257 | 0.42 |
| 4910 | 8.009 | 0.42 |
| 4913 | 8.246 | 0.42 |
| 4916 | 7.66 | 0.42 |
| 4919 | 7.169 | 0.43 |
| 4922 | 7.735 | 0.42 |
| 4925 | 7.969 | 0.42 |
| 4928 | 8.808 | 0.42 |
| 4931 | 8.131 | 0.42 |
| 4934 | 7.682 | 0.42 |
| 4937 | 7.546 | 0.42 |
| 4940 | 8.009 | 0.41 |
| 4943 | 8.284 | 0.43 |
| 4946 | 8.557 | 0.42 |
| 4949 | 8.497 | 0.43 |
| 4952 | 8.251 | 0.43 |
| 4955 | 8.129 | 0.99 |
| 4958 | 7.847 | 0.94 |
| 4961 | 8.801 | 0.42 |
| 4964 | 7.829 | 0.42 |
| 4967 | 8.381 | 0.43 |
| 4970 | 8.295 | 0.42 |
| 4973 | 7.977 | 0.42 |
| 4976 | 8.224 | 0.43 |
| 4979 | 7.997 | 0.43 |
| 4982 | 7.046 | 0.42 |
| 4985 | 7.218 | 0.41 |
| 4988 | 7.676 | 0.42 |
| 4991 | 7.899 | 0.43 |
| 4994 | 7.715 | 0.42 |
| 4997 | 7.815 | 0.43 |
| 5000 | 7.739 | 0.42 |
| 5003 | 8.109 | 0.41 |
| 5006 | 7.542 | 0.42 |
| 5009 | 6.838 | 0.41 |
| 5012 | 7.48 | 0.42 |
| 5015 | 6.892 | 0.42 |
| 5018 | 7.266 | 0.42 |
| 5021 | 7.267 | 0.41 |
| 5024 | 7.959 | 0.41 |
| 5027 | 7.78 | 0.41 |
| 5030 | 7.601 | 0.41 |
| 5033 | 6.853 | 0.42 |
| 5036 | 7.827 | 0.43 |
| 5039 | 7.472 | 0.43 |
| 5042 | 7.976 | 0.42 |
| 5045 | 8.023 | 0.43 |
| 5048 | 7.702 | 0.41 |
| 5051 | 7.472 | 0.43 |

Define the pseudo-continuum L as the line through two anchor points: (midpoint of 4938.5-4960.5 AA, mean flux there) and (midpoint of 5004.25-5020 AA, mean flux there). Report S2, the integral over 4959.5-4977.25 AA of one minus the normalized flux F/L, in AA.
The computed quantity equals -0.7 AA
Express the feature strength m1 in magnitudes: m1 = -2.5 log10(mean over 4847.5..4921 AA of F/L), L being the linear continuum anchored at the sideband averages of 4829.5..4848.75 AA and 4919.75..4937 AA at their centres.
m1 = 0.05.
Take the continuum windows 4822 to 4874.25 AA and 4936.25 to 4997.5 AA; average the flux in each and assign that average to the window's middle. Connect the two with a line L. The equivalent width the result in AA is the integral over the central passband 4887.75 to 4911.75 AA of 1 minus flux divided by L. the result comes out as -1.3 AA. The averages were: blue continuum 7.53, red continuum 8.01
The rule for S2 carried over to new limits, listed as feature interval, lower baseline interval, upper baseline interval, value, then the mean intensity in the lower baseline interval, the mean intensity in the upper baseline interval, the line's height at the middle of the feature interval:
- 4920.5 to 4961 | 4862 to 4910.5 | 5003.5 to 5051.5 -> -2.6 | 7.72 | 7.51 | 7.64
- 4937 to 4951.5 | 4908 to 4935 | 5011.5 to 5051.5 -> -0.7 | 7.94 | 7.54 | 7.86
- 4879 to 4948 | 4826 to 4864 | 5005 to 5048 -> -4.2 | 7.59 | 7.49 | 7.56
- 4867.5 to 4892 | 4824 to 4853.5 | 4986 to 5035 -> 0.8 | 7.85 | 7.53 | 7.77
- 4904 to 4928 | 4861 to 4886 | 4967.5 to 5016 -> -1.7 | 7.26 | 7.68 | 7.41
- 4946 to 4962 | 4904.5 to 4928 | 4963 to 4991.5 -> -0.9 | 7.94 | 7.85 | 7.89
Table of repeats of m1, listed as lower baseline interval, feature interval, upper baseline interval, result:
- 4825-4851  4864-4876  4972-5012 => 0.09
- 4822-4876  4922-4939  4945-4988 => -0.02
